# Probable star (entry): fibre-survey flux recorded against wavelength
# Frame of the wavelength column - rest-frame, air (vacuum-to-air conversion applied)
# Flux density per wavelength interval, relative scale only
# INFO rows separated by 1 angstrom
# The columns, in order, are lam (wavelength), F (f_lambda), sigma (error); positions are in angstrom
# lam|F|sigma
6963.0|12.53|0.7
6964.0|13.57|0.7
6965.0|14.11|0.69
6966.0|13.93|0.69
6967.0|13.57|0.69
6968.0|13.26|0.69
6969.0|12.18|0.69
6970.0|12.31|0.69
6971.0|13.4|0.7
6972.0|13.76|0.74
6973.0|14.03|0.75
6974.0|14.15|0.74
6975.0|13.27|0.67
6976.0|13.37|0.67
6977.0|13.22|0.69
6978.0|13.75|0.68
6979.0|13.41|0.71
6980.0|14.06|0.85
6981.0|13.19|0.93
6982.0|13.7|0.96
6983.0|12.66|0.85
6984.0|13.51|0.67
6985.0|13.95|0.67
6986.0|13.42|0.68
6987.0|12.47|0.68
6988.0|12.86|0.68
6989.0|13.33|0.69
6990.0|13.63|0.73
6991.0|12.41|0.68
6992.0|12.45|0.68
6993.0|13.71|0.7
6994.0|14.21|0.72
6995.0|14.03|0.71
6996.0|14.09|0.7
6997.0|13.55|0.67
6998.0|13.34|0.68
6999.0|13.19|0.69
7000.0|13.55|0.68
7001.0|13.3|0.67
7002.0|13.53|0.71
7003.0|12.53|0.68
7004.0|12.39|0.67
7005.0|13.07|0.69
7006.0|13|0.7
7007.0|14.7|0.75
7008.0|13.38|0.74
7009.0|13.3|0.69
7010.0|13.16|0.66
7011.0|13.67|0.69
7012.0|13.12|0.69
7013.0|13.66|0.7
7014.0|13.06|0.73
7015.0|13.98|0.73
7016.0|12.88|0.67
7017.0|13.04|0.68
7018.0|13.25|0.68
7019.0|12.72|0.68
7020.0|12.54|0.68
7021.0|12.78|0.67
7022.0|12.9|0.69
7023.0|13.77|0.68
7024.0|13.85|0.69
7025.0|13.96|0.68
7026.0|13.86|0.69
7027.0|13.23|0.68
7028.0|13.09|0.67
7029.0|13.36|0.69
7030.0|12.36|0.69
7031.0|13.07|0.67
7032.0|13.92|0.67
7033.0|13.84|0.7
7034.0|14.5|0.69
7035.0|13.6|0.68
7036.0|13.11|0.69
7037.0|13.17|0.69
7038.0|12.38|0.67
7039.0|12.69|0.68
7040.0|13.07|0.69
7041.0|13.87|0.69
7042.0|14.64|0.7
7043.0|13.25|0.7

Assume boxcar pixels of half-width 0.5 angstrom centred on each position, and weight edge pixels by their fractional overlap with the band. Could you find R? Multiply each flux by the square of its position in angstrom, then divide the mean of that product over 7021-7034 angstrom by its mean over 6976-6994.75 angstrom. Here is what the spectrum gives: 1.02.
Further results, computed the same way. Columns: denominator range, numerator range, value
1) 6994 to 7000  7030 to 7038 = 0.99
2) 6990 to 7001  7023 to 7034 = 1.01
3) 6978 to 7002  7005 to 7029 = 1.00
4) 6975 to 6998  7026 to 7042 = 1.01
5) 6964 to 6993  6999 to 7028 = 1.01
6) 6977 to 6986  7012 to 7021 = 0.98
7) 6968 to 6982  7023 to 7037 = 1.02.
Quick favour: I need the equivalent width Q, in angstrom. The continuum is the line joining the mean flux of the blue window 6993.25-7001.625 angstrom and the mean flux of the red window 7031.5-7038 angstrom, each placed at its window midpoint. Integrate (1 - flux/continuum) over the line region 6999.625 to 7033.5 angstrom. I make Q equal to 0.8 angstrom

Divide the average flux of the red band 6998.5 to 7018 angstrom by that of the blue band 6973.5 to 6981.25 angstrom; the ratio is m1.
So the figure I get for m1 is 0.98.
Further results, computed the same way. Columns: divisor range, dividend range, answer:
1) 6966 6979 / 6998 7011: 0.99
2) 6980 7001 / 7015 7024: 0.98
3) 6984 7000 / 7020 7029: 1.00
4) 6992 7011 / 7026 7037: 1.00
